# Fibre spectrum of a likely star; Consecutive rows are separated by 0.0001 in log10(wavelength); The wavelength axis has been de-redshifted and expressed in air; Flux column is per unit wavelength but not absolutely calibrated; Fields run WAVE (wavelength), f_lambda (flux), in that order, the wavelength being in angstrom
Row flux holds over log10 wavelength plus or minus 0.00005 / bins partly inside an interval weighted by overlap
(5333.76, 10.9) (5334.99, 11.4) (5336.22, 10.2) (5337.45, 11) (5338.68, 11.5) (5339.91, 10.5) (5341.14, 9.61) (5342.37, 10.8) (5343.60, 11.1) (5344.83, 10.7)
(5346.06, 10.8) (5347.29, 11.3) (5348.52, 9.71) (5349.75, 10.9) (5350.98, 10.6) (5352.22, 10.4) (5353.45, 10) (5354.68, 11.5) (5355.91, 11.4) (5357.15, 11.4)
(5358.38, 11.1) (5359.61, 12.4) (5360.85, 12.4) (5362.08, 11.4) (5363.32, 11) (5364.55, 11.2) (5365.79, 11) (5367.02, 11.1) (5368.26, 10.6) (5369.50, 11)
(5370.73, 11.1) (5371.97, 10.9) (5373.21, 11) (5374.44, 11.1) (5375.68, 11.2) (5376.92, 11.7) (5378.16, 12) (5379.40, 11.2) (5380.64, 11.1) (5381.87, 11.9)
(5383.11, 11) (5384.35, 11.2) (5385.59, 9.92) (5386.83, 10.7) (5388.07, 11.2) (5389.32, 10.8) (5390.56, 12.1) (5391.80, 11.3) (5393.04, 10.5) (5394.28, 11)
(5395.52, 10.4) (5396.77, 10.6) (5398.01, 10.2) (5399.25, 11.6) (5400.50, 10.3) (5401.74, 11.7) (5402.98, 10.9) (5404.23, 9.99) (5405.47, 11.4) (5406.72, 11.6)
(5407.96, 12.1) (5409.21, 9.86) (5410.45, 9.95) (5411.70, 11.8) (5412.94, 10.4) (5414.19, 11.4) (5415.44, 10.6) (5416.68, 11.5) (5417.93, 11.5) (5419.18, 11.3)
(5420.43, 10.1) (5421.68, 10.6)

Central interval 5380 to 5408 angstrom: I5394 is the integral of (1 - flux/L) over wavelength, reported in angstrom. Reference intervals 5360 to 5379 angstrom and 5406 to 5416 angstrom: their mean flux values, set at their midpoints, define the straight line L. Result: 0.2 angstrom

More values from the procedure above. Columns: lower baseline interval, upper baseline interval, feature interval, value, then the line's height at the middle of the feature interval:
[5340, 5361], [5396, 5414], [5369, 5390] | -0.4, 10.9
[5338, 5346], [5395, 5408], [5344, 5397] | -1.2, 10.8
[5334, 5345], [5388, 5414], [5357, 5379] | -0.9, 10.8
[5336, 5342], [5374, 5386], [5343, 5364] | -0.5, 10.8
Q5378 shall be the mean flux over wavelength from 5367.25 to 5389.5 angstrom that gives 11.1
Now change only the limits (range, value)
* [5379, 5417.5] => 11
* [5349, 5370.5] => 11.1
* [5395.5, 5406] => 10.8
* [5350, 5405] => 11.1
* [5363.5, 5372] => 11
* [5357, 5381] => 11.3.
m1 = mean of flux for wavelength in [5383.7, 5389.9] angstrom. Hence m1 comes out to 10.7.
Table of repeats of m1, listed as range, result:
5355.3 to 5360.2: 11.6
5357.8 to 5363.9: 11.7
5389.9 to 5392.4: 11.7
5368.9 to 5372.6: 11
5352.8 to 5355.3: 10.8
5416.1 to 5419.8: 11.4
